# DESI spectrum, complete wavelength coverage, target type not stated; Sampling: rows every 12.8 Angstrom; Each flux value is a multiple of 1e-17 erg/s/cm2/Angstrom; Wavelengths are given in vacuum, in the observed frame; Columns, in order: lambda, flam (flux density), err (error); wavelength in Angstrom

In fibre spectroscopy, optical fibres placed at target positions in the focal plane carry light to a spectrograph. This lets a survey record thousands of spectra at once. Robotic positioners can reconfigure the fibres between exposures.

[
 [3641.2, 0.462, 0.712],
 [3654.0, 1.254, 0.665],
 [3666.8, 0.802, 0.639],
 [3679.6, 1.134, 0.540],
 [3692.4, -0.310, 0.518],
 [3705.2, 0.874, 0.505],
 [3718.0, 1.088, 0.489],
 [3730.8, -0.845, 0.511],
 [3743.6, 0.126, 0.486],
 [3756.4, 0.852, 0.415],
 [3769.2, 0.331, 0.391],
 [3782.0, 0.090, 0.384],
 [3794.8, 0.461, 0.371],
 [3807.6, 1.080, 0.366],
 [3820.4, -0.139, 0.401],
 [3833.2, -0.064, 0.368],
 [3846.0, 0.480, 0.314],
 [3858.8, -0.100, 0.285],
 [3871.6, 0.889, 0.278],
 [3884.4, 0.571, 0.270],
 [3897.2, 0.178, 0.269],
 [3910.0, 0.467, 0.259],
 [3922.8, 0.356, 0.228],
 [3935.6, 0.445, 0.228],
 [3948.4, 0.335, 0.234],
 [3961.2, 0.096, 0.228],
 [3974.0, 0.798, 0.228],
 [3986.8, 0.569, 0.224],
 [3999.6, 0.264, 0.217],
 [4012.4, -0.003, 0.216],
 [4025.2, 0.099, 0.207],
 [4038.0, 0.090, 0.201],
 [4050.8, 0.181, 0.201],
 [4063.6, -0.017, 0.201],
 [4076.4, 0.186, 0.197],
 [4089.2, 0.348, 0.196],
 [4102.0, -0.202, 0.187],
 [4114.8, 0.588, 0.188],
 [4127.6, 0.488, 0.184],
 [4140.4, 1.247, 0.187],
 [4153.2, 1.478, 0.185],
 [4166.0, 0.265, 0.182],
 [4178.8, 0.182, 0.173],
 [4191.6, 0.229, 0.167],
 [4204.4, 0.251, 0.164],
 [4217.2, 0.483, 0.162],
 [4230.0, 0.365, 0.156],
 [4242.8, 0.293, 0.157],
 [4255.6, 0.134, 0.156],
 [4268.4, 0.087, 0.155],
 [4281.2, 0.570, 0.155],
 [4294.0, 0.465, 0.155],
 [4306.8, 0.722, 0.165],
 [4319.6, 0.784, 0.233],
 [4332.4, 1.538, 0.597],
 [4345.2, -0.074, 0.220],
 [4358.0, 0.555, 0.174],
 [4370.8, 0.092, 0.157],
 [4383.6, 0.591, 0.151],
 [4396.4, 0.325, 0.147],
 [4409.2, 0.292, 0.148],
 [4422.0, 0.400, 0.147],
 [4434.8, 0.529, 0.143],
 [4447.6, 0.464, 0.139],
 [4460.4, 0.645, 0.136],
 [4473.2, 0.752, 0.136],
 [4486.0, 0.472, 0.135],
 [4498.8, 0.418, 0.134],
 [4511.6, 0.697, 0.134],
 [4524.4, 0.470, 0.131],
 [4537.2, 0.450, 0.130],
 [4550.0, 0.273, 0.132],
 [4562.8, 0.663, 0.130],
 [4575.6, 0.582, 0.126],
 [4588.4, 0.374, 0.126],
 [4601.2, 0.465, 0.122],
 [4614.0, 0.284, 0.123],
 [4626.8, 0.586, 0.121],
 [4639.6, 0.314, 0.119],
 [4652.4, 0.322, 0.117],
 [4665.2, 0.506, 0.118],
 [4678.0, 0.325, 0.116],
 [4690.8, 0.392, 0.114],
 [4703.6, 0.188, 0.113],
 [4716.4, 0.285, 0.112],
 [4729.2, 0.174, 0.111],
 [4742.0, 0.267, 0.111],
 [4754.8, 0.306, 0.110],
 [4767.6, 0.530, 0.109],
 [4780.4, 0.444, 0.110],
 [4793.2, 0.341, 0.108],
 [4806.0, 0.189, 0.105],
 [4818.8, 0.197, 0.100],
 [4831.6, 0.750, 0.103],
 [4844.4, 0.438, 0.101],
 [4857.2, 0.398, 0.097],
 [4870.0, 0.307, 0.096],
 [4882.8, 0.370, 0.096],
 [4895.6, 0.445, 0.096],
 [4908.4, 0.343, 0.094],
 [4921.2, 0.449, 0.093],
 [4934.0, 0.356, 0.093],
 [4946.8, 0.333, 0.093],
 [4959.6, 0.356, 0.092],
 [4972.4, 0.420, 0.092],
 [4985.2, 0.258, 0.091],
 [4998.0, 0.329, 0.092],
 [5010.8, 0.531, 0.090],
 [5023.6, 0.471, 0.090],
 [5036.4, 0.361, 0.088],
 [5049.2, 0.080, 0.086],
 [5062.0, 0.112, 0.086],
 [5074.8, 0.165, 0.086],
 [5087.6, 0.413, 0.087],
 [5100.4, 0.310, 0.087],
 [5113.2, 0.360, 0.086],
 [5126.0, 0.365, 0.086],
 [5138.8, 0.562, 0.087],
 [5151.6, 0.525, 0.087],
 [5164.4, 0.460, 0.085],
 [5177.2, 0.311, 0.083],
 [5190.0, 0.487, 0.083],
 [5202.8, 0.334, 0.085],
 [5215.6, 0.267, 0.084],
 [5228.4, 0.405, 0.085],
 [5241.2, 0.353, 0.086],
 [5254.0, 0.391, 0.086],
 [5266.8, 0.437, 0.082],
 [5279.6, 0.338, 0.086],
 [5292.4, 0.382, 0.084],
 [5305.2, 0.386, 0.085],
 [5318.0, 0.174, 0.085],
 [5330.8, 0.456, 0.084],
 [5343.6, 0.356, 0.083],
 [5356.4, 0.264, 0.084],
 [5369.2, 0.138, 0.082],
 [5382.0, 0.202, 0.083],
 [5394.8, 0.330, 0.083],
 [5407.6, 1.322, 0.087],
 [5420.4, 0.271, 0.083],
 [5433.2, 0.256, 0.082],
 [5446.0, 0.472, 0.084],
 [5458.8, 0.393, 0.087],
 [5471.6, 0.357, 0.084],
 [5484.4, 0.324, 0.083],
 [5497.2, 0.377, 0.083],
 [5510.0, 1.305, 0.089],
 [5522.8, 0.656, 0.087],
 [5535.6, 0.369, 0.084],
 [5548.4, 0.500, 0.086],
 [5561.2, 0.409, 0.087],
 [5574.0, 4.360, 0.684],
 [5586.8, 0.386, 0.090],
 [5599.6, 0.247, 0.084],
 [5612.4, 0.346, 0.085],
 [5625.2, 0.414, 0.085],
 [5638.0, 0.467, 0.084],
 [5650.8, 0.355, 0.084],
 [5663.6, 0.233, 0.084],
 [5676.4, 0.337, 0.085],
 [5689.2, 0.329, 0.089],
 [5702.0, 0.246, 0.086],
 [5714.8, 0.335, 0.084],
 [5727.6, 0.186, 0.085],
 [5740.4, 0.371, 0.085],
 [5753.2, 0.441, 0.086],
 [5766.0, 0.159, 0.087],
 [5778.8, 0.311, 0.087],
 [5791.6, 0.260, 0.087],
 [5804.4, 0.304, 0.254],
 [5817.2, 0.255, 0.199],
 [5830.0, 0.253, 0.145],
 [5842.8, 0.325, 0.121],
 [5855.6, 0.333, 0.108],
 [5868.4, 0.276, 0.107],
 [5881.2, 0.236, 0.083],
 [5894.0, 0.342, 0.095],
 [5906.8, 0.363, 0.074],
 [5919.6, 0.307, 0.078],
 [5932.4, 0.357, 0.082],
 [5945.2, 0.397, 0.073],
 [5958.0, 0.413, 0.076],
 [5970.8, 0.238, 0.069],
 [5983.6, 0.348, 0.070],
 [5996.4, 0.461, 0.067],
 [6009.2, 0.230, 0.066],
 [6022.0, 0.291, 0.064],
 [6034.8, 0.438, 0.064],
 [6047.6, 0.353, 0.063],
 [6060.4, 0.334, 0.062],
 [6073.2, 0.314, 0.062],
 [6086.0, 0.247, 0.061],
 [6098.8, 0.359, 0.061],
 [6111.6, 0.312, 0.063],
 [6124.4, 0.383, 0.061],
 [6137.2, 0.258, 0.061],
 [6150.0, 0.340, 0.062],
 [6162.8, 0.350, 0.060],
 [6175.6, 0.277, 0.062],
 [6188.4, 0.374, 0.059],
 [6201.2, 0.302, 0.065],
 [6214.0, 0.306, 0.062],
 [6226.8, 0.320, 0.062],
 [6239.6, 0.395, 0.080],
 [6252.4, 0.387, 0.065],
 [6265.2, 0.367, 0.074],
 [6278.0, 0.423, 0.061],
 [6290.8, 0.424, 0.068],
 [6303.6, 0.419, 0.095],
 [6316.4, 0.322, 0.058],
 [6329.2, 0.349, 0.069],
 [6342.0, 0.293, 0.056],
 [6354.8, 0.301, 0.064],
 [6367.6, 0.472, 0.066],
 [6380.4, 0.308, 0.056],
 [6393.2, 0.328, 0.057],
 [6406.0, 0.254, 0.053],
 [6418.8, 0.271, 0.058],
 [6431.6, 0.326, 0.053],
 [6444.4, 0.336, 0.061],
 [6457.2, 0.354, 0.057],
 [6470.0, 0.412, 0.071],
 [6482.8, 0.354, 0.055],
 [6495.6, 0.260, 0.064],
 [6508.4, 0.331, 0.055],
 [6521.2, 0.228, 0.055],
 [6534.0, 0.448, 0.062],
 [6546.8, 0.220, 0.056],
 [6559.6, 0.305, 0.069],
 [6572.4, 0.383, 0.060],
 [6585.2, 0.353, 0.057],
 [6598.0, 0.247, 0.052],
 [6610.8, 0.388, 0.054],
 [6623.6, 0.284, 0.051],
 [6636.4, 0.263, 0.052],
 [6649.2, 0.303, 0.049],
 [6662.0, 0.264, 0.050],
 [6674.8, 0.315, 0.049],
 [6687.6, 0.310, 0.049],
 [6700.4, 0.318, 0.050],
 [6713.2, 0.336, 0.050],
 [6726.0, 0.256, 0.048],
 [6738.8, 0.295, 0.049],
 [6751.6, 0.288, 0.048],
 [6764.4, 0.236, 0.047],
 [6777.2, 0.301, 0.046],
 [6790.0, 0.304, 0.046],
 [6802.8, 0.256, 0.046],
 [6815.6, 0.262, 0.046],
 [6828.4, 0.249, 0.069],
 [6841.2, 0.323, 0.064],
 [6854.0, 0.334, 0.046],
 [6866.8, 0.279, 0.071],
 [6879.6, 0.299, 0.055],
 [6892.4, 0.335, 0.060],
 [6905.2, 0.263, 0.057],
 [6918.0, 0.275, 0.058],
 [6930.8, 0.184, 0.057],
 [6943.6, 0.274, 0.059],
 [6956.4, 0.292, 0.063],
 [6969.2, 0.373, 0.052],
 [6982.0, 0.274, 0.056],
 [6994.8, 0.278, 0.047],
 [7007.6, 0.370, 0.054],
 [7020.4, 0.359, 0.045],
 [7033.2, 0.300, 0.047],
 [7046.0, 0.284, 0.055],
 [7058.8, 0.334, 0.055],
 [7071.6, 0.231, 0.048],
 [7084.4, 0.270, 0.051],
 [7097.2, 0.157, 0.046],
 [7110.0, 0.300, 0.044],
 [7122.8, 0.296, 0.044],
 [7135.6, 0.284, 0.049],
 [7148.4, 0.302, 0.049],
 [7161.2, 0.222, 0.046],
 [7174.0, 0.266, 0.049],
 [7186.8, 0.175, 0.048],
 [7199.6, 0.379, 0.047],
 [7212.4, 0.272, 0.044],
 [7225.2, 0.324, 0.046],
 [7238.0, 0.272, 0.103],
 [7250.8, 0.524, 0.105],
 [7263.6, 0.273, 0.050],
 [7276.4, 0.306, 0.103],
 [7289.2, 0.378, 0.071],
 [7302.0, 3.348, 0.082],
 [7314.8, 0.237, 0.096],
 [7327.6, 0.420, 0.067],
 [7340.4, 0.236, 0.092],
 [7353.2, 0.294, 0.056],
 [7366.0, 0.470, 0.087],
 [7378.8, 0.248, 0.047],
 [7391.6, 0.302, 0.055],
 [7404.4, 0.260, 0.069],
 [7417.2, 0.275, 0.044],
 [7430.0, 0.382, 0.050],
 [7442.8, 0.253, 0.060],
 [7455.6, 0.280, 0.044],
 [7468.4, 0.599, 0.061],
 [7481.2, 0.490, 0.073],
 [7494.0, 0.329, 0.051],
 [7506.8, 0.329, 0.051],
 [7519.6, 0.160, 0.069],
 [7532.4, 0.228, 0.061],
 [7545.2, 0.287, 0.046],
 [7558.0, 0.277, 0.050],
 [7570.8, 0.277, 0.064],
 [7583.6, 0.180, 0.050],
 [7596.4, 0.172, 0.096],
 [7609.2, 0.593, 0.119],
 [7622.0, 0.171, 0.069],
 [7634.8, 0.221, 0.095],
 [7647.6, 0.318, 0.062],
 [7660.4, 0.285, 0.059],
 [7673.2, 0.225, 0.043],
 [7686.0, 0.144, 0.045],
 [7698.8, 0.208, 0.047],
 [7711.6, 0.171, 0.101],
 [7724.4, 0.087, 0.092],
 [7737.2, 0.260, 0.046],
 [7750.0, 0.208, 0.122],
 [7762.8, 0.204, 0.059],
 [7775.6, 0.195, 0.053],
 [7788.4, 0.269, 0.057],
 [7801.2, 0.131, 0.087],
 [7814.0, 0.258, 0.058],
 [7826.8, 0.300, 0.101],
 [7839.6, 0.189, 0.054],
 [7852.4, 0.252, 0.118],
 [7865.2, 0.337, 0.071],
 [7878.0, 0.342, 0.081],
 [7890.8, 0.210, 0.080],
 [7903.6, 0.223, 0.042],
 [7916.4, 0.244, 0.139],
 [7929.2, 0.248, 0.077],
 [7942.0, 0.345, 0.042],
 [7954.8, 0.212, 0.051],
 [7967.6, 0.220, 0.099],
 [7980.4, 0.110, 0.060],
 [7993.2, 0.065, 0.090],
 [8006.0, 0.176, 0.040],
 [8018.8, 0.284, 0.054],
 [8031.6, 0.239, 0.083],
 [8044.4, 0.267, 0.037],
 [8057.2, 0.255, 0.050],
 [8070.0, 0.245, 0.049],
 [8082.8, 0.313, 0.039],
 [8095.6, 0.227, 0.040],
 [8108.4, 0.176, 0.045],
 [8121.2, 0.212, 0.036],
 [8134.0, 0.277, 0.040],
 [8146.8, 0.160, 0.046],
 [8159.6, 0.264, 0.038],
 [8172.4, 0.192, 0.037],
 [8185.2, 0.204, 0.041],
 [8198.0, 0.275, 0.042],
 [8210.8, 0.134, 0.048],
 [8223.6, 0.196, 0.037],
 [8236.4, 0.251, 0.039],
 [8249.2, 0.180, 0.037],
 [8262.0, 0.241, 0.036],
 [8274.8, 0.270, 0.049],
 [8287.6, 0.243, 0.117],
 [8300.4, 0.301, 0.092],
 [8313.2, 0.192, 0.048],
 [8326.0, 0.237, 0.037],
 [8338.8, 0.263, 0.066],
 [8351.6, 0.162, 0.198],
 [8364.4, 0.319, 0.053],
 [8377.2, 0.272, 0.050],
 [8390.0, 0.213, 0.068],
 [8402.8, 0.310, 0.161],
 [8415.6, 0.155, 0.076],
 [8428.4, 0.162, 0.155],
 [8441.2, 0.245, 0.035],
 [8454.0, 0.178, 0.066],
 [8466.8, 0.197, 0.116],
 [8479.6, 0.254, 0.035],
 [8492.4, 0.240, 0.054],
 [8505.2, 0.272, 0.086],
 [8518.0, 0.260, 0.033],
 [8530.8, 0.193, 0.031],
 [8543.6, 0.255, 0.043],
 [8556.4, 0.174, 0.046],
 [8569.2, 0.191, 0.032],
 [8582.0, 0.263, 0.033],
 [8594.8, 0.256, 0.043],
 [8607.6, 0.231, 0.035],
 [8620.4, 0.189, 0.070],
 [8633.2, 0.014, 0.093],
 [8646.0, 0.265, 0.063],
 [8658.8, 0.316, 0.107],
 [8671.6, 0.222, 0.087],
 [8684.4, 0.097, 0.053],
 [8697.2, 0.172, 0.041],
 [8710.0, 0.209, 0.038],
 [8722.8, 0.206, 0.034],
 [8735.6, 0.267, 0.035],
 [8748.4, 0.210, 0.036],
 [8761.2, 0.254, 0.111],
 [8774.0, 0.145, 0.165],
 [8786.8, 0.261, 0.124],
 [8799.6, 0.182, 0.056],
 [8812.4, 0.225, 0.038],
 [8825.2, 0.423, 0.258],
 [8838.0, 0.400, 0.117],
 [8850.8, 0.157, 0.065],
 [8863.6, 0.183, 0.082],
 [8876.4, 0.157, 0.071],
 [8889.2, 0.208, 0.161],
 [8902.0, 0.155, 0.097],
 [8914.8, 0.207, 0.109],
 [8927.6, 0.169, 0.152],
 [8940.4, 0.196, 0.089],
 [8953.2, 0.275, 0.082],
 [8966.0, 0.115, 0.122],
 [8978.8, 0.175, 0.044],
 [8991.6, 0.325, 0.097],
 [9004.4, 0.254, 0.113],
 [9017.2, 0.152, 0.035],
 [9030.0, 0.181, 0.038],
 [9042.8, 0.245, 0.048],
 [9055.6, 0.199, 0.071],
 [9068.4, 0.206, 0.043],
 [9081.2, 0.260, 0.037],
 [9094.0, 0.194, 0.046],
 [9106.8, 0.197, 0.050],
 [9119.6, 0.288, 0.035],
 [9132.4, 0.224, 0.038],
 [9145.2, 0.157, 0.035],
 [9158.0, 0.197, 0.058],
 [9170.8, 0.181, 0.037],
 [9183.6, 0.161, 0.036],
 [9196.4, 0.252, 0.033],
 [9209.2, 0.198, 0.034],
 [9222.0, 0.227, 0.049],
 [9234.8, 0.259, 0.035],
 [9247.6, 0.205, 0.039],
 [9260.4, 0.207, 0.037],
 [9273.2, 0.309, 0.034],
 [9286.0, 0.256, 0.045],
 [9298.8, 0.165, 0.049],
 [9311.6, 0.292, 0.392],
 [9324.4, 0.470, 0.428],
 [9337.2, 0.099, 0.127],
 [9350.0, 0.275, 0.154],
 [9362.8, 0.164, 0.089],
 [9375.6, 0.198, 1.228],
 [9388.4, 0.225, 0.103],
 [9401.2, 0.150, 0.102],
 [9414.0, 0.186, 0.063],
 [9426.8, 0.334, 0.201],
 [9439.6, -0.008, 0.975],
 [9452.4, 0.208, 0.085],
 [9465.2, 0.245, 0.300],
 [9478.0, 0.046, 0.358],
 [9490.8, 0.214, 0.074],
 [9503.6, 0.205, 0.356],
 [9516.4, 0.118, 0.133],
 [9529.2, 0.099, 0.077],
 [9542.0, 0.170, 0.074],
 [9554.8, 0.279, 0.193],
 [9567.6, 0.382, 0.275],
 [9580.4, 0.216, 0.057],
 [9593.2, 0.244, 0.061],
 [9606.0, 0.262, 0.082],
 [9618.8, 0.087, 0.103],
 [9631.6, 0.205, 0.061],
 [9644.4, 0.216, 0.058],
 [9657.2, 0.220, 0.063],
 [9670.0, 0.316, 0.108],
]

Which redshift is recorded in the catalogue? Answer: 0.11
